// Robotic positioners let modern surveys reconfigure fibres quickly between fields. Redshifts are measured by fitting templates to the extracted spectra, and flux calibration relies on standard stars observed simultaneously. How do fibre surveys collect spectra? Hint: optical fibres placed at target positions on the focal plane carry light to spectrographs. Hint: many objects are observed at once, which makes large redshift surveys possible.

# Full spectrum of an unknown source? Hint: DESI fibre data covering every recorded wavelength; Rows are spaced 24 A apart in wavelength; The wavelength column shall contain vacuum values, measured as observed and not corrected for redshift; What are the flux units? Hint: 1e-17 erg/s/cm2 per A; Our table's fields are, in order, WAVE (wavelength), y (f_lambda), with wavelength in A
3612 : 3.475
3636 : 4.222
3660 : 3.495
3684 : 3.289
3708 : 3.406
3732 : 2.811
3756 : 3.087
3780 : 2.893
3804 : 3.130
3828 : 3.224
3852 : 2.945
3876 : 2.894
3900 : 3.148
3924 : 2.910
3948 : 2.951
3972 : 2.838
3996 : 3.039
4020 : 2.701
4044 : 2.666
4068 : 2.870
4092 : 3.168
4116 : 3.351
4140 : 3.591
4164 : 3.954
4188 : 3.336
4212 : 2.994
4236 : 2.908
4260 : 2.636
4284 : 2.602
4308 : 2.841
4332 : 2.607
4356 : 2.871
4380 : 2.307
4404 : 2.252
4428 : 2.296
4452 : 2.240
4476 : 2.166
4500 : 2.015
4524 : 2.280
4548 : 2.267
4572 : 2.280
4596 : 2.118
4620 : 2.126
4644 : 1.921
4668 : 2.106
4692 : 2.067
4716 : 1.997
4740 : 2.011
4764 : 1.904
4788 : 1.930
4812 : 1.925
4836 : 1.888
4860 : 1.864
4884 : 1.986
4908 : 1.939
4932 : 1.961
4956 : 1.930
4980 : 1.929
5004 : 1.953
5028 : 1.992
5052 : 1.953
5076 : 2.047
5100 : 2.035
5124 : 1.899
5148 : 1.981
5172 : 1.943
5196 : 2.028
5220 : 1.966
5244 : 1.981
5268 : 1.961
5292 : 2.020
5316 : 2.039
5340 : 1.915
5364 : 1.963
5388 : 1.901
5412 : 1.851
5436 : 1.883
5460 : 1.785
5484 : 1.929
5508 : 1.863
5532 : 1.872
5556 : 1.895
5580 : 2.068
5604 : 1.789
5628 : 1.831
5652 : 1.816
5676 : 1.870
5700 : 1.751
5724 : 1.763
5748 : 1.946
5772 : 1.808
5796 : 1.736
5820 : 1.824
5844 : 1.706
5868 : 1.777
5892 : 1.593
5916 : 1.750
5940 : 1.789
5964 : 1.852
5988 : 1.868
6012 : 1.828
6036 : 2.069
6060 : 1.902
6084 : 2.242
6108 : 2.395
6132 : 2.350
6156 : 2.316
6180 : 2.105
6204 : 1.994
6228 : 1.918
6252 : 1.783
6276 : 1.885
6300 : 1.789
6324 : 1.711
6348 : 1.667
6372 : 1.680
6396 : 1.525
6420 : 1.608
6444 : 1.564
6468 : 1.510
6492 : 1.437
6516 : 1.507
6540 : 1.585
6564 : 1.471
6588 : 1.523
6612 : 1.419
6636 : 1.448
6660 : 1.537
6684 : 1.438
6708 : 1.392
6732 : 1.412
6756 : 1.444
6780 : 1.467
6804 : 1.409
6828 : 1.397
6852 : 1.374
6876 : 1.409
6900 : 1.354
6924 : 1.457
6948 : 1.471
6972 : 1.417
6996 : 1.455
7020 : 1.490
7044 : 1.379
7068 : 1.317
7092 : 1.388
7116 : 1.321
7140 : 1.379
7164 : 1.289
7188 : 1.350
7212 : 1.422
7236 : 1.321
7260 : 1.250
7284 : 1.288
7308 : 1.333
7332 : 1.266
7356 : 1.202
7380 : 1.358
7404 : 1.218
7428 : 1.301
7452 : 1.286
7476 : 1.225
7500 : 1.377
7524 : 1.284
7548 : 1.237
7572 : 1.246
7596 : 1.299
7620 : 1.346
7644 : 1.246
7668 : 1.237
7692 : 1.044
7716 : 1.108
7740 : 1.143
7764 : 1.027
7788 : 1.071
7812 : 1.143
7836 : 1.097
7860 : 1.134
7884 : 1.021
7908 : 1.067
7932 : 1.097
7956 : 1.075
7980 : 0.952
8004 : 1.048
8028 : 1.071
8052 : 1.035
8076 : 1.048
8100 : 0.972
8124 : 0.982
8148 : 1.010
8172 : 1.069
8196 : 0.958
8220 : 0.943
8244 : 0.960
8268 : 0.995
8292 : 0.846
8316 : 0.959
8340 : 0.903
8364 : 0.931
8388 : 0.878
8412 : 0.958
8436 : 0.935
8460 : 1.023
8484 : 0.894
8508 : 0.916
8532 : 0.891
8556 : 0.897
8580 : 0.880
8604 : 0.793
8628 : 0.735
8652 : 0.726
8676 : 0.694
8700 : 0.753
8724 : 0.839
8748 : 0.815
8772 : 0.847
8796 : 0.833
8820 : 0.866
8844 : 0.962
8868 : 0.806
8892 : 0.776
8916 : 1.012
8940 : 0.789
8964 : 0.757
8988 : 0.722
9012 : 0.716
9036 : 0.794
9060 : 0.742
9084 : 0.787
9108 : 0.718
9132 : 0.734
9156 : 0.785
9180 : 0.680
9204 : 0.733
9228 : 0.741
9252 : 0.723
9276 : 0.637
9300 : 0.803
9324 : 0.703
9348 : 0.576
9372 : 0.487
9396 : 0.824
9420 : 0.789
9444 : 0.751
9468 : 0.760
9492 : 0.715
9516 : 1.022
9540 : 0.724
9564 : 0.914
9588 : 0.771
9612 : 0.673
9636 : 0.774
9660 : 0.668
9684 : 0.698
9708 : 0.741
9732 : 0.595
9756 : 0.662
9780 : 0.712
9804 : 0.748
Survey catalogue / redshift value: 1.189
